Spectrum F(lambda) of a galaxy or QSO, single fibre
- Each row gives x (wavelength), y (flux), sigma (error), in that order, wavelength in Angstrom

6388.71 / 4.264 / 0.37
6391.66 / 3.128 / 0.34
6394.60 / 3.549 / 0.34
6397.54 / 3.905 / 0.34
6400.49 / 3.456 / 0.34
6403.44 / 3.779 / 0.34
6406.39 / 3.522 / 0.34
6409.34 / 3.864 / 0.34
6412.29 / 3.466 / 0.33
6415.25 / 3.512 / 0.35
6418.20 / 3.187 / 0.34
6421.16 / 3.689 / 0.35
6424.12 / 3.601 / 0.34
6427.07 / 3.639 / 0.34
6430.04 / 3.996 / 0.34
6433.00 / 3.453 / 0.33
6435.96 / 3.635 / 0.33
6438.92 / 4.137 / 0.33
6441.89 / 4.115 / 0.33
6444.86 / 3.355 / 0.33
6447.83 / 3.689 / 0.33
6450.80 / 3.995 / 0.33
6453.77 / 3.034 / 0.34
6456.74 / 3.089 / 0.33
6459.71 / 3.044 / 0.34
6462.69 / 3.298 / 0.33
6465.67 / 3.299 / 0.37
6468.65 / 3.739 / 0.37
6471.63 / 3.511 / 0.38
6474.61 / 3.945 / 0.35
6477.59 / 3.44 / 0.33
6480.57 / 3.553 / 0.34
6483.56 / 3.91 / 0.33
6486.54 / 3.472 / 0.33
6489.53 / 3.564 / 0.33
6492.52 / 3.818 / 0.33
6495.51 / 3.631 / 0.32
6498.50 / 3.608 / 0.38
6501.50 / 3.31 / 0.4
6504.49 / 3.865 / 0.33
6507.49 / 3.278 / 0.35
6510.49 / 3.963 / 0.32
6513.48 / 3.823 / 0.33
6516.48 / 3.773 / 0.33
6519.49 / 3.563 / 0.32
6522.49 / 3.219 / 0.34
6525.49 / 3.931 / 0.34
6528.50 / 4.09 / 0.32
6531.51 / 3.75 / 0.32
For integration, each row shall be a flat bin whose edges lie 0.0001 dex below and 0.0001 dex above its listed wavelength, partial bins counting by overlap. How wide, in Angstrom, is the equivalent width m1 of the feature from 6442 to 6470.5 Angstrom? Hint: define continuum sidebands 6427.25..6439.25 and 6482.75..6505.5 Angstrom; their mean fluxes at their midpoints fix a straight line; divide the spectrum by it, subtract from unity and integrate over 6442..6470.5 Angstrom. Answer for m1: 2.2 Angstrom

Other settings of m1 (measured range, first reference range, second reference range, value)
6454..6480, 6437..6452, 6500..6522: 2.5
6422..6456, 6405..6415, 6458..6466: -3.1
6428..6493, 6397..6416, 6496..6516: 0.9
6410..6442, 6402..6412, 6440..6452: 0.7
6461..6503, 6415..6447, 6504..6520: 1.4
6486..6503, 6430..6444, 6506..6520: 0.7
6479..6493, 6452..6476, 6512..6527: -0.7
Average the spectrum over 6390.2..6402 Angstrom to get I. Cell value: 3.51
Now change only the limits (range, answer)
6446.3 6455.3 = 3.57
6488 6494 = 3.69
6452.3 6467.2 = 3.15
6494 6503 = 3.52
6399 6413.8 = 3.62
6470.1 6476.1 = 3.73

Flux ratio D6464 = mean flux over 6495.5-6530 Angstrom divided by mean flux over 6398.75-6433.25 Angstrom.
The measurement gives 1.02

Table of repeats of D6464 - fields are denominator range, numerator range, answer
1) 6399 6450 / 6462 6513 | 0.99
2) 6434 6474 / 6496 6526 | 1.02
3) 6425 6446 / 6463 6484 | 0.96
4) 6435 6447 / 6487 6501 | 0.95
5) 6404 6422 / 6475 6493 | 1.03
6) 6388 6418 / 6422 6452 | 1.04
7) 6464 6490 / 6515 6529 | 1.02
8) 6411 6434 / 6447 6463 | 0.94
